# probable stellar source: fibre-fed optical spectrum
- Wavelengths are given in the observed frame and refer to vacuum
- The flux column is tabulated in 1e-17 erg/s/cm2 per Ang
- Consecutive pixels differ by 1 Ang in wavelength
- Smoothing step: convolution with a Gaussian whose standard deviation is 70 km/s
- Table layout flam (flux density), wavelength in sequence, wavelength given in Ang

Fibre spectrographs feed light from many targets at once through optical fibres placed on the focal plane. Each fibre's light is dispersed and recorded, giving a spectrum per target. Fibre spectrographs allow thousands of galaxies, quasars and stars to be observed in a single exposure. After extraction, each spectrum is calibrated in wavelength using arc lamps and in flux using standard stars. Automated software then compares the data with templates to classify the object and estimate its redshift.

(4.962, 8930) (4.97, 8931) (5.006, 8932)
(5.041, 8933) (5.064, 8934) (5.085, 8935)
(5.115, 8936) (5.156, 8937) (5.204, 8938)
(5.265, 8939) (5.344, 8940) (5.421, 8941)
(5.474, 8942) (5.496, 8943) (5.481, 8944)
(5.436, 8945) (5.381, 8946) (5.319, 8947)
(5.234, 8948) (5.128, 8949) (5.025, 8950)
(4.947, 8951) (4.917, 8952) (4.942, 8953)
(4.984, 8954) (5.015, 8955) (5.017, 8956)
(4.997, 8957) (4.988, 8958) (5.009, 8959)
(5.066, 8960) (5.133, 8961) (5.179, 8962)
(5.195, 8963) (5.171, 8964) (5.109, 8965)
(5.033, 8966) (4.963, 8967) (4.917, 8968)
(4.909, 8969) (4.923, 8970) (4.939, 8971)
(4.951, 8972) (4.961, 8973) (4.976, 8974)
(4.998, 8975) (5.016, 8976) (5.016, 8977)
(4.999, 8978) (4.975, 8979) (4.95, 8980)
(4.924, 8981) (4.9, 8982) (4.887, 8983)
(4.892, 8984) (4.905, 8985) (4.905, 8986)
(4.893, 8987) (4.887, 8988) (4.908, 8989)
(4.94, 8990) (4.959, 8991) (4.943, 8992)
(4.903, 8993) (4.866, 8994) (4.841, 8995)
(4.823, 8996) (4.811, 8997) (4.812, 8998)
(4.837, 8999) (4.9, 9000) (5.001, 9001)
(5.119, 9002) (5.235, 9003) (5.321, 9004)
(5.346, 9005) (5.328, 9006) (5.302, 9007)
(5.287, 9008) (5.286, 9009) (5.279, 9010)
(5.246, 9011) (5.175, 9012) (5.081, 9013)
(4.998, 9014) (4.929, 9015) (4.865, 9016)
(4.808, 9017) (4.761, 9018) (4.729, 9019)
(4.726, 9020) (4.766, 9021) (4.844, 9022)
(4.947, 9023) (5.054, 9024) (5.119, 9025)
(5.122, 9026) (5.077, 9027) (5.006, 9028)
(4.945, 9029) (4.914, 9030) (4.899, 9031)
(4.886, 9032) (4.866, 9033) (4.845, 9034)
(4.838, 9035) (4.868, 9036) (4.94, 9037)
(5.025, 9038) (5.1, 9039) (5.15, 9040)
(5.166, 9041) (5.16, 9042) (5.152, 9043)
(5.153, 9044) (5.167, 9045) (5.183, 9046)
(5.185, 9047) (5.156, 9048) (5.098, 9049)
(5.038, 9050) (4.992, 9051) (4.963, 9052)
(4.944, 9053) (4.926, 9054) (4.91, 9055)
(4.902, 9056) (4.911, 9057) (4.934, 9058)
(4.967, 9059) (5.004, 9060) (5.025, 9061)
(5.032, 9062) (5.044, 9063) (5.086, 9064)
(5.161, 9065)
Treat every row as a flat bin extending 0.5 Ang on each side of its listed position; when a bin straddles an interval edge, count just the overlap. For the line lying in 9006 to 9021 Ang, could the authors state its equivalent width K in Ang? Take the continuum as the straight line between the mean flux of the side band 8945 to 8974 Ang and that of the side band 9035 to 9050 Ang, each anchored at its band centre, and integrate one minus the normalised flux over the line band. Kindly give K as 0.1 Ang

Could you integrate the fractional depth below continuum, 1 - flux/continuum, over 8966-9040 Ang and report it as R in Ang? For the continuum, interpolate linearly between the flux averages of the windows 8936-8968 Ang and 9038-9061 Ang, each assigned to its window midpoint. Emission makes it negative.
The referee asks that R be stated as 1.8 Ang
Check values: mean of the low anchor 5.16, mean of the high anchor 5.05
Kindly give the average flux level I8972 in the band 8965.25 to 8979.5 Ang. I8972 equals 4.97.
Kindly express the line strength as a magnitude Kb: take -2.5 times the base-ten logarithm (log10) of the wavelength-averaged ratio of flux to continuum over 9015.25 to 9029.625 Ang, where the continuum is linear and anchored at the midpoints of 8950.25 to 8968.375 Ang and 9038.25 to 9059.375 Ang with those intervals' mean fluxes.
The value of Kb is 0.03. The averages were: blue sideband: 5.03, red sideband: 5.06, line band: 4.91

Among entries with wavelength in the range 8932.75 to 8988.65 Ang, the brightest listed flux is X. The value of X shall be 5.496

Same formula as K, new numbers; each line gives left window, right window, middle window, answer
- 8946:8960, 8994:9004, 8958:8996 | 0.2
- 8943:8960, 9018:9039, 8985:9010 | -0.1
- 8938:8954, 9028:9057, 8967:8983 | 0.7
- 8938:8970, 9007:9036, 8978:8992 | 0.4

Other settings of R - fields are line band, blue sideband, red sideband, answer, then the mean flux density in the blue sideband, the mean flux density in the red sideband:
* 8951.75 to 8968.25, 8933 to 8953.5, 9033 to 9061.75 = 0.5 Ang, 5.22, 5.02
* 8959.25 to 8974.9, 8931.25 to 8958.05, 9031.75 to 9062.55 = 0.3 Ang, 5.17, 5.02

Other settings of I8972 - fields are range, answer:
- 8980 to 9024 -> 4.98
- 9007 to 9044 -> 5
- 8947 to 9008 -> 5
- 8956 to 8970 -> 5.05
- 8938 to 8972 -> 5.13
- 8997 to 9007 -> 5.1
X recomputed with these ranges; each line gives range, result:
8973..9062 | 5.346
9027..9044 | 5.166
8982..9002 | 5.119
